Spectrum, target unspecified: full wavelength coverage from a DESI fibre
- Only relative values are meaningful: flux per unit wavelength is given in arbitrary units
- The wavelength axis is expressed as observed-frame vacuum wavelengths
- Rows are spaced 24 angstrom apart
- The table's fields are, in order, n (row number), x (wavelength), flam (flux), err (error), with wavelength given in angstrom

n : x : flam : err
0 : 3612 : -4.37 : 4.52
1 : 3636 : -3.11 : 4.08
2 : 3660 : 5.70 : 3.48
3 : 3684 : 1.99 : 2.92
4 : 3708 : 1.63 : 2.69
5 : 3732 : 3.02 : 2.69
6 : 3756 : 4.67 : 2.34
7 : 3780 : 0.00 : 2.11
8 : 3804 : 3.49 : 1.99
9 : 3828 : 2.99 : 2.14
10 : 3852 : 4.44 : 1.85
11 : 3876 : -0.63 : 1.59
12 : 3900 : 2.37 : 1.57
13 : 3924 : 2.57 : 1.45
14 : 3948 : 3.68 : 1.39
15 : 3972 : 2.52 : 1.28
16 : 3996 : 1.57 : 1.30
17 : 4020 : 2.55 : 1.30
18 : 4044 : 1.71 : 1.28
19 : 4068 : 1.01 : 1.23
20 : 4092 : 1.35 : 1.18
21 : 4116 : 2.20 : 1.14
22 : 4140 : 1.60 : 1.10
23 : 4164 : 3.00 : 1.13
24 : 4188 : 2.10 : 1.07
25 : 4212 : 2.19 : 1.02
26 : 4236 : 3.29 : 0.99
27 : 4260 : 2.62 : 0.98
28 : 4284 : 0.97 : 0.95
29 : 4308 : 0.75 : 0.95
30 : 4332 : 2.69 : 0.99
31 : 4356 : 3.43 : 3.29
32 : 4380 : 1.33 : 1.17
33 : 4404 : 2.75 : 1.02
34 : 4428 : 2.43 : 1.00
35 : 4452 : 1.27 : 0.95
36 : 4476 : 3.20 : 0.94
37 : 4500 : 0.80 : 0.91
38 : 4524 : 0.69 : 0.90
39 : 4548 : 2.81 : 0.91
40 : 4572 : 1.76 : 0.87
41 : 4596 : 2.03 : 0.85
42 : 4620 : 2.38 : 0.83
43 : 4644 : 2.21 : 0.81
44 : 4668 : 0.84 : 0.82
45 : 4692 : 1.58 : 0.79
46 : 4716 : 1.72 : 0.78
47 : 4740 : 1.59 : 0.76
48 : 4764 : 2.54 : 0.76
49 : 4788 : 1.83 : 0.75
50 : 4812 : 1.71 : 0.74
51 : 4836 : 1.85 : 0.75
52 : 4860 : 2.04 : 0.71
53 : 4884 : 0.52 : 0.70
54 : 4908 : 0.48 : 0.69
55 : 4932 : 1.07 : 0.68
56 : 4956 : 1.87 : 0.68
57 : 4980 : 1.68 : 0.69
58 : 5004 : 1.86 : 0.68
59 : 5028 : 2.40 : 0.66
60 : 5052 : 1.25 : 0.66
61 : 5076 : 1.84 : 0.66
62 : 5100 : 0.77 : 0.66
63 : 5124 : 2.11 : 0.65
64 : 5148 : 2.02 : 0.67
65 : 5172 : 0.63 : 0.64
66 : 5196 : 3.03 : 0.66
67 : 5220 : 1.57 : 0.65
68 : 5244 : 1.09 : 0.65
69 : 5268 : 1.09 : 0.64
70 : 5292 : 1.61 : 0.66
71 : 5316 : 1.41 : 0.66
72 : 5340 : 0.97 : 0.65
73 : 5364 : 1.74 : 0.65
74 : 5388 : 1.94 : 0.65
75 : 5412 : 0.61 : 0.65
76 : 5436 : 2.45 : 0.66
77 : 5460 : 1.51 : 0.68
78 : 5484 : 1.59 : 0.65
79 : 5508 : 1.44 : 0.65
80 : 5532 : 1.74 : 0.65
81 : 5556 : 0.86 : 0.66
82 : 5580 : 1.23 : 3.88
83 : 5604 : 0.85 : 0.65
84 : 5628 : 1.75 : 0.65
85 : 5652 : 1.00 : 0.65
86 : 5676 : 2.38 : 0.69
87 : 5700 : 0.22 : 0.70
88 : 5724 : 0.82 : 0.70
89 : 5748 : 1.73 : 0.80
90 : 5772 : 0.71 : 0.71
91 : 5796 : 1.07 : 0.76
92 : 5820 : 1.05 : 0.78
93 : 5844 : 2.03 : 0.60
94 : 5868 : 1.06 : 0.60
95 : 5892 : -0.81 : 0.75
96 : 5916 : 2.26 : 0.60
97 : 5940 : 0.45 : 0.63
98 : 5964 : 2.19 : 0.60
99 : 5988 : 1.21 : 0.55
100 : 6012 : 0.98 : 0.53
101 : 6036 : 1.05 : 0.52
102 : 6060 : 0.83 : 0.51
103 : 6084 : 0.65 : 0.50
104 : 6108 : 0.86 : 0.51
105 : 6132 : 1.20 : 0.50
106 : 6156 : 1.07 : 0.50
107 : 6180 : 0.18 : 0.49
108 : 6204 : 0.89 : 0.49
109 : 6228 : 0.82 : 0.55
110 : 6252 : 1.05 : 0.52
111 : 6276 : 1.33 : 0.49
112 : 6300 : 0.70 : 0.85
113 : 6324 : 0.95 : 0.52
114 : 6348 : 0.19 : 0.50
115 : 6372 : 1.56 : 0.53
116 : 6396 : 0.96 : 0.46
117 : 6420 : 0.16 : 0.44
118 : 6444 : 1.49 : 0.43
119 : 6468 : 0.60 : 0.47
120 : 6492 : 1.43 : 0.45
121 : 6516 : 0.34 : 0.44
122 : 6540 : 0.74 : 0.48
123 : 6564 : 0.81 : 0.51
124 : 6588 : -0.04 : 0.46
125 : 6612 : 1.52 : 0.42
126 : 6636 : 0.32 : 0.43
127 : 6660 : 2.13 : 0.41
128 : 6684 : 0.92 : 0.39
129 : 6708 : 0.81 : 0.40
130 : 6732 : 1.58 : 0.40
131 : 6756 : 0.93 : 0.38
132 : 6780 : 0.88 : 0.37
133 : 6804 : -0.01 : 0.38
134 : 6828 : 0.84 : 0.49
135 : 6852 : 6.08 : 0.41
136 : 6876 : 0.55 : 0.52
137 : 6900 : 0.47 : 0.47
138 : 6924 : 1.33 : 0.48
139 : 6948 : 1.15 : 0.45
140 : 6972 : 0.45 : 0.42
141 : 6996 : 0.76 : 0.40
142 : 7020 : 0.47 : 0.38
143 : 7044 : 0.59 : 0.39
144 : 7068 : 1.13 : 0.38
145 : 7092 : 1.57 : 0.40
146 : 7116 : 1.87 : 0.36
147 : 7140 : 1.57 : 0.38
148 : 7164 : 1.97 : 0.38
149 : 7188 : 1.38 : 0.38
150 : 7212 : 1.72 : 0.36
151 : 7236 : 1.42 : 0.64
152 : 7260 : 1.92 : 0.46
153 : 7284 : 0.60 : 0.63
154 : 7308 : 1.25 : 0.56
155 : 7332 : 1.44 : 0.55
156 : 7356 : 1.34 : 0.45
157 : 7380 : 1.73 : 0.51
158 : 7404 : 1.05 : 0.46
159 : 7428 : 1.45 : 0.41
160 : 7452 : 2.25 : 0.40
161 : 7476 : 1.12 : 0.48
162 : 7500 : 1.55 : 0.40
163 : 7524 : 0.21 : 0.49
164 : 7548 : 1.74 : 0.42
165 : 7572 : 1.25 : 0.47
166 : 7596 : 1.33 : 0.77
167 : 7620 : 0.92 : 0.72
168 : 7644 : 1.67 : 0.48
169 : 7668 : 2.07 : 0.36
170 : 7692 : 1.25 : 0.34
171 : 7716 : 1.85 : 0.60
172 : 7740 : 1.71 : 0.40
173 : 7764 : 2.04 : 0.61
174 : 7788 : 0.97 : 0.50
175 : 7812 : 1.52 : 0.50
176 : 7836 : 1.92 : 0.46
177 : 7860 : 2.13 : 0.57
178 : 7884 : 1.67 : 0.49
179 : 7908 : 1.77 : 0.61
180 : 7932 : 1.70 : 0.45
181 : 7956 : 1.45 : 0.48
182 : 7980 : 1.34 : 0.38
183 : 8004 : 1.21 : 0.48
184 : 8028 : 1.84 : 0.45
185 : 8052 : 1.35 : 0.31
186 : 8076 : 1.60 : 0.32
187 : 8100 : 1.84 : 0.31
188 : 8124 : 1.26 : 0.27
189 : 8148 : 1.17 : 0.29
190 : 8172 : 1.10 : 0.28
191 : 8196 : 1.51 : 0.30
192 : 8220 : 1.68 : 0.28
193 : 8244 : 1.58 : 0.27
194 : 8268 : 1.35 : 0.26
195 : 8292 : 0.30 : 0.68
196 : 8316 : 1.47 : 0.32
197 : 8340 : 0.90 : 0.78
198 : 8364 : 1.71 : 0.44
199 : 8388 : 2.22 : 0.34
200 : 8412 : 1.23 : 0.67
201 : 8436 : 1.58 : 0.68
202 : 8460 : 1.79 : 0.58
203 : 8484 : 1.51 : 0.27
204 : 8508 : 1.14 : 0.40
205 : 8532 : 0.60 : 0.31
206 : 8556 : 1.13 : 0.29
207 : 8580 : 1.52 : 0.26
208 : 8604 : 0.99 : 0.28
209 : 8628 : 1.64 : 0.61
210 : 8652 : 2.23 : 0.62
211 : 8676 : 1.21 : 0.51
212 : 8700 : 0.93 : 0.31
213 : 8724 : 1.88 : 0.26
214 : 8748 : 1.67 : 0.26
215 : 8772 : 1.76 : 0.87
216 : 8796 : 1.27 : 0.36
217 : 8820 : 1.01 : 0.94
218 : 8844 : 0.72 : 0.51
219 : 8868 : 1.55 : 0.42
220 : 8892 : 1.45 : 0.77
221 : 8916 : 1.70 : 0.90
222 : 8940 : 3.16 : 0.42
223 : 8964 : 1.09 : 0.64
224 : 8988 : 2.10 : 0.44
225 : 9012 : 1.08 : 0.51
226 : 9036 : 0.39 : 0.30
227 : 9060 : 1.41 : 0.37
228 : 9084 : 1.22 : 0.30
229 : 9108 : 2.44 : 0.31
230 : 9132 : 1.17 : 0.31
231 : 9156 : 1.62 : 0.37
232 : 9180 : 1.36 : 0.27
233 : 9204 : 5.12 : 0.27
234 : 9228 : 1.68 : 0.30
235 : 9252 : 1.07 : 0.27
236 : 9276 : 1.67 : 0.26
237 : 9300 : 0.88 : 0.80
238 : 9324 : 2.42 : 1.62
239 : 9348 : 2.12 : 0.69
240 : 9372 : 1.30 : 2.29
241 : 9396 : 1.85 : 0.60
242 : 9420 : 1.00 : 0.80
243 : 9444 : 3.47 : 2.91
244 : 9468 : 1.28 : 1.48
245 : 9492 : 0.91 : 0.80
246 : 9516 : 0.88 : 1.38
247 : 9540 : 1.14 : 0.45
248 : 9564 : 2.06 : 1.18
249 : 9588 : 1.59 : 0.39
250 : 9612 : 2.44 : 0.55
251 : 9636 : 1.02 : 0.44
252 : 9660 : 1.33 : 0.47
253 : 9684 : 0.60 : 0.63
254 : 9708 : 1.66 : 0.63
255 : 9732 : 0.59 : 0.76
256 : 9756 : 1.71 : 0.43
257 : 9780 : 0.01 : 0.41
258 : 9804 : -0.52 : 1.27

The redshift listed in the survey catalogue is 0.84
